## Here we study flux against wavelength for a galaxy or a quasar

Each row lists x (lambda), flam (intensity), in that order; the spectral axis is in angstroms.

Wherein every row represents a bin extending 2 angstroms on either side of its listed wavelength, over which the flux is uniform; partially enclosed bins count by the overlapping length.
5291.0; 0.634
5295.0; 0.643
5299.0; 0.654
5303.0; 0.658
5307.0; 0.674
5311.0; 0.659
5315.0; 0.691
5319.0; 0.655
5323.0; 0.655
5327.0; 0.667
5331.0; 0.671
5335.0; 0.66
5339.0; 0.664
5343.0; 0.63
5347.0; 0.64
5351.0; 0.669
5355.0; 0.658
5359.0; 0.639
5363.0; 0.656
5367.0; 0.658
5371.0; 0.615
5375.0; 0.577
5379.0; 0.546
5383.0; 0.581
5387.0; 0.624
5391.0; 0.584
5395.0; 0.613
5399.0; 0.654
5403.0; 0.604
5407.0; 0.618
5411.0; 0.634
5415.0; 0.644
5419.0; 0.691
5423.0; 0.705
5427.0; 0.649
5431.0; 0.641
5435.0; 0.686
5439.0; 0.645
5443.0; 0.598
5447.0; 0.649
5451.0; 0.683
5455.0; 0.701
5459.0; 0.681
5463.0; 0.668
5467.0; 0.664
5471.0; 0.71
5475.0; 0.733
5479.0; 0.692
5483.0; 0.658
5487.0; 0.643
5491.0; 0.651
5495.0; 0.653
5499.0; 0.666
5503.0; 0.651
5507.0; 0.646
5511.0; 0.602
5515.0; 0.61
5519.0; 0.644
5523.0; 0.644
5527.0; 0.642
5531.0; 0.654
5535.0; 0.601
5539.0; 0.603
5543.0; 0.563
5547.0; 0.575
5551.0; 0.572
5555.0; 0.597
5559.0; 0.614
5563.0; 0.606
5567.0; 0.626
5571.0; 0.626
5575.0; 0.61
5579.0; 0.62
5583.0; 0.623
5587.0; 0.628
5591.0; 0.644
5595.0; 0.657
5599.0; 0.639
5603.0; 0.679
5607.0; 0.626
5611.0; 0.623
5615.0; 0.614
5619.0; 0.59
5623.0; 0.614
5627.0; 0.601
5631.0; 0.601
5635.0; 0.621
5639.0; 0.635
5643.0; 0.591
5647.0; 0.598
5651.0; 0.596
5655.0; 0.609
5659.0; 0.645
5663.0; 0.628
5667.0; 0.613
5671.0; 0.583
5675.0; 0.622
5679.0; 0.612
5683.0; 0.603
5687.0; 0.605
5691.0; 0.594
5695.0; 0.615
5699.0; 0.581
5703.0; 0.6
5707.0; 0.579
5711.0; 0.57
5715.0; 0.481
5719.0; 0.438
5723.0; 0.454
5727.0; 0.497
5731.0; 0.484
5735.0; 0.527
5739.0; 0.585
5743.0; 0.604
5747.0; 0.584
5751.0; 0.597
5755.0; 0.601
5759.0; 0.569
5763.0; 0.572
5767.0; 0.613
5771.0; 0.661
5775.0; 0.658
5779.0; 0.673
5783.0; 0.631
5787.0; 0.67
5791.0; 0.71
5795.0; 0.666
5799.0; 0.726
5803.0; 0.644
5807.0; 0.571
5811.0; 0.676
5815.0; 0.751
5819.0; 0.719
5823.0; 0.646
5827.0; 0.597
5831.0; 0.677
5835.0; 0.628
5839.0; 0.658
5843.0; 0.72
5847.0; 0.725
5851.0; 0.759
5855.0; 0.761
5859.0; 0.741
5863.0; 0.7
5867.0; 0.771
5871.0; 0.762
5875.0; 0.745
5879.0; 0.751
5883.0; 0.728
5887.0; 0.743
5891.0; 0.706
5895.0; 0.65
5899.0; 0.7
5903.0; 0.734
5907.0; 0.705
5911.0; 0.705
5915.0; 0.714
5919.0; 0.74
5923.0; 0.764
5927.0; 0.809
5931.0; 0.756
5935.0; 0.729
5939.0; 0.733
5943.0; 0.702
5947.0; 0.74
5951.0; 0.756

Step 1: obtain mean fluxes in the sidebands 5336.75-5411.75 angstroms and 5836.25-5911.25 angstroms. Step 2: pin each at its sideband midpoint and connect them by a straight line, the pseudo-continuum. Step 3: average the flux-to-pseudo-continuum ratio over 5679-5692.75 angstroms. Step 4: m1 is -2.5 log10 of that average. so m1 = 0.142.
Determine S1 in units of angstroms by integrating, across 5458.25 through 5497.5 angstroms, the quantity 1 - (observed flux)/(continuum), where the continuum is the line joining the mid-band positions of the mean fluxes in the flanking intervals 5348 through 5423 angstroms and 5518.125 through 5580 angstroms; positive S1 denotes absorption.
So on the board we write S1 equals -3.6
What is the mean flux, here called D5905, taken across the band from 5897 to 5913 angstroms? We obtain 0.711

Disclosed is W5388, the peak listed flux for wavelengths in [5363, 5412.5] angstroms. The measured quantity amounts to 0.658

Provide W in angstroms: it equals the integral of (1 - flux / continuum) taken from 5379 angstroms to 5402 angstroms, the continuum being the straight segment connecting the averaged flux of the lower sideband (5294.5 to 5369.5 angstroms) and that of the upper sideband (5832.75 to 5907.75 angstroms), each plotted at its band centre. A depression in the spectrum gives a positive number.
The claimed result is 2.1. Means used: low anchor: 0.658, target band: 0.605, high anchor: 0.72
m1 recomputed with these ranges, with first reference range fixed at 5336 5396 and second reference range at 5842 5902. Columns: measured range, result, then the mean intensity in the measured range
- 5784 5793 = 0.047 mag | 0.683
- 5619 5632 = 0.128 mag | 0.603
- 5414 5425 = -0.078 mag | 0.683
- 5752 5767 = 0.204 mag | 0.586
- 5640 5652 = 0.144 mag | 0.598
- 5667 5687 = 0.141 mag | 0.606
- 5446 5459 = -0.062 mag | 0.68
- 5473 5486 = -0.068 mag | 0.69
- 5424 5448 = -0.013 mag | 0.647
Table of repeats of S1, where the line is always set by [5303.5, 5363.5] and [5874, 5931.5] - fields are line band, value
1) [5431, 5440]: 0.13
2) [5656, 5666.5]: 1.03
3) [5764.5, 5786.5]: 2.05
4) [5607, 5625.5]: 2.19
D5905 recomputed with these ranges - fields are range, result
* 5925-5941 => 0.757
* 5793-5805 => 0.679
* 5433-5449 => 0.644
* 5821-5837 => 0.637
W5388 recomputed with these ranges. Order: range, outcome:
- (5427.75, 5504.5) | 0.733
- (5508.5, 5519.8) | 0.644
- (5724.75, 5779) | 0.673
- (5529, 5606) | 0.679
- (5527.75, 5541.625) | 0.654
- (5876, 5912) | 0.751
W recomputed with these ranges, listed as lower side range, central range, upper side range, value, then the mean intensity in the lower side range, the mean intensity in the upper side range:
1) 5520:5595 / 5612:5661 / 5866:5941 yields 2.47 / 0.615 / 0.733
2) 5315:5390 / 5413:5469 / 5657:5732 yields -4.02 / 0.638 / 0.57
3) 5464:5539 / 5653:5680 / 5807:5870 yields 2.36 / 0.652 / 0.699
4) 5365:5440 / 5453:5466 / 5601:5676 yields -1.15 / 0.63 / 0.615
